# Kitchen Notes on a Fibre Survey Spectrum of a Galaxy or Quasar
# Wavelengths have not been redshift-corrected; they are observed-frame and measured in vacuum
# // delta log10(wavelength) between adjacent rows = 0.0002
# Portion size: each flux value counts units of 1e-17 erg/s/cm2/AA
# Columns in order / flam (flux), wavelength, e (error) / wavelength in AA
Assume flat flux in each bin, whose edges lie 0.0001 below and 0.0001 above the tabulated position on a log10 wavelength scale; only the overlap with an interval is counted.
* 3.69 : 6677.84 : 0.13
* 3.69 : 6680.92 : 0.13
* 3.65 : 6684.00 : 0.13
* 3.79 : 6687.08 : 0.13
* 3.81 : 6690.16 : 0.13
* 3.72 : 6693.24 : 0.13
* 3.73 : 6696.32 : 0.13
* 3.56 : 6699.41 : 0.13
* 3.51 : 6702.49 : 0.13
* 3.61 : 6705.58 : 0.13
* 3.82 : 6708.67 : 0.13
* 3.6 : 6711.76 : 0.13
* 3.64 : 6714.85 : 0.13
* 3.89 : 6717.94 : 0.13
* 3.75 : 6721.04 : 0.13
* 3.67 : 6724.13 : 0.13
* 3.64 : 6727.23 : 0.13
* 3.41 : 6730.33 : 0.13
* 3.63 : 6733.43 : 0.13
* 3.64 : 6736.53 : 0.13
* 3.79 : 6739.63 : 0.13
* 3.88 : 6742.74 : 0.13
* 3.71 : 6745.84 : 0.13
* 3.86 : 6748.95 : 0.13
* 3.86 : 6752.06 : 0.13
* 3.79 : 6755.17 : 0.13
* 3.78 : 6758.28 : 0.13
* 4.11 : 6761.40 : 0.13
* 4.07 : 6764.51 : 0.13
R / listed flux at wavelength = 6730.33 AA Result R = 3.41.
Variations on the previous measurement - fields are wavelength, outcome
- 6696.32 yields 3.73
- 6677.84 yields 3.69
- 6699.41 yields 3.56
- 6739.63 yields 3.79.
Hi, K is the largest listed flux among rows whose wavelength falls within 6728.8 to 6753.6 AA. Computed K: 3.88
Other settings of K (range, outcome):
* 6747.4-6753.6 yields 3.86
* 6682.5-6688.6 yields 3.79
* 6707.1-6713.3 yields 3.82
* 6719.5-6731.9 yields 3.75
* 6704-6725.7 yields 3.89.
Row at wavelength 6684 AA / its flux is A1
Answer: 3.65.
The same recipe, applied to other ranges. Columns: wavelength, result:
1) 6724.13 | 3.67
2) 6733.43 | 3.63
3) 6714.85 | 3.64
